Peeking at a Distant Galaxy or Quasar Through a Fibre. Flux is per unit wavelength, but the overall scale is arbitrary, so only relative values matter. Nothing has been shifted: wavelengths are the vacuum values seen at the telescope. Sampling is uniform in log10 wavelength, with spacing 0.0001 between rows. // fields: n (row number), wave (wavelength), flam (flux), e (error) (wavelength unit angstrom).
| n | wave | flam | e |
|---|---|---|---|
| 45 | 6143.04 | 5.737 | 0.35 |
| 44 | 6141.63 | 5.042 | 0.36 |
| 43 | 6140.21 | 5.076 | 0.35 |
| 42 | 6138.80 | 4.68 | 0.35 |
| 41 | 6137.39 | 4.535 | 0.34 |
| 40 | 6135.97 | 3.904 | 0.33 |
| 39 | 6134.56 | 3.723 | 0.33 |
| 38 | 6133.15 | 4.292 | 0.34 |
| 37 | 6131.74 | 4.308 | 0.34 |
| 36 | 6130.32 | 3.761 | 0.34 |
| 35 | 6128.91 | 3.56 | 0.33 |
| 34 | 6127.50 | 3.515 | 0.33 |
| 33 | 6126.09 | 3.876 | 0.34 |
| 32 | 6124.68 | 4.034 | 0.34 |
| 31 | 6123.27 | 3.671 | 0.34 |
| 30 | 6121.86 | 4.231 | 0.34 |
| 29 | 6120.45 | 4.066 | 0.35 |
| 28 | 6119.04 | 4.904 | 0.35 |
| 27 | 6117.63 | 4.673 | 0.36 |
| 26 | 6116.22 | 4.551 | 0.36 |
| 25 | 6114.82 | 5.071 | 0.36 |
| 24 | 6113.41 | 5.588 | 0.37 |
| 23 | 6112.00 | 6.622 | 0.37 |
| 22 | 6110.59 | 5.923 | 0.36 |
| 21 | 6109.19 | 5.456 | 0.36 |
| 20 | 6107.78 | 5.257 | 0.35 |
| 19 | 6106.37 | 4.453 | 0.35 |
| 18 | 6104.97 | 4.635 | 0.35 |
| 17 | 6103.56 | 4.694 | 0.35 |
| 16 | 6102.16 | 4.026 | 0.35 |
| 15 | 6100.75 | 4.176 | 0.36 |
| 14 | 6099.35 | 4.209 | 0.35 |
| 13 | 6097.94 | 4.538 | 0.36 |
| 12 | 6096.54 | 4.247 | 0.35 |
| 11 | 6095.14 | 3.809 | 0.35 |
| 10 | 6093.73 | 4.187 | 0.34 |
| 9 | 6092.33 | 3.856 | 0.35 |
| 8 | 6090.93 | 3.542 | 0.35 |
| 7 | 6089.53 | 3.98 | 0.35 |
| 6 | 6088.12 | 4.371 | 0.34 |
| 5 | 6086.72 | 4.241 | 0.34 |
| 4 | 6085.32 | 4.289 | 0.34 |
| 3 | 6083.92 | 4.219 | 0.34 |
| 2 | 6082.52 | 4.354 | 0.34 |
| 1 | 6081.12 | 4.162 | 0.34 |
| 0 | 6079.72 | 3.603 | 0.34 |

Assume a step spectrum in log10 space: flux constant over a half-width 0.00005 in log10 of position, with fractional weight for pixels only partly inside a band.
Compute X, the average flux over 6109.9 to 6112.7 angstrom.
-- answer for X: 6.27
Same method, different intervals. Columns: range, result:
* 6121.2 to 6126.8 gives 3.95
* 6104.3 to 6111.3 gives 5.15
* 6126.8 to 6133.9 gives 3.89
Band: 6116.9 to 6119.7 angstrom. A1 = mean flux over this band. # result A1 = 4.78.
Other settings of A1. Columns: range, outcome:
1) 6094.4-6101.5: 4.19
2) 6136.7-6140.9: 4.77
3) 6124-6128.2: 3.81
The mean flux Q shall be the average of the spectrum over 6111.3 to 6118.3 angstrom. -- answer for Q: 5.3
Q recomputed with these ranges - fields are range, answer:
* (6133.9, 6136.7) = 3.81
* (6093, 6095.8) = 3.99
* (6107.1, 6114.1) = 5.77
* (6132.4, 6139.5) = 4.23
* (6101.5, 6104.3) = 4.37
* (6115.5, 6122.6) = 4.49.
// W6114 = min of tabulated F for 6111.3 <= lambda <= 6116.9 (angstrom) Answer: 4.551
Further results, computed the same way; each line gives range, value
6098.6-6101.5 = 4.176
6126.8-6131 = 3.515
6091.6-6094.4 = 3.856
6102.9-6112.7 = 4.453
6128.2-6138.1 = 3.56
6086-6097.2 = 3.542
